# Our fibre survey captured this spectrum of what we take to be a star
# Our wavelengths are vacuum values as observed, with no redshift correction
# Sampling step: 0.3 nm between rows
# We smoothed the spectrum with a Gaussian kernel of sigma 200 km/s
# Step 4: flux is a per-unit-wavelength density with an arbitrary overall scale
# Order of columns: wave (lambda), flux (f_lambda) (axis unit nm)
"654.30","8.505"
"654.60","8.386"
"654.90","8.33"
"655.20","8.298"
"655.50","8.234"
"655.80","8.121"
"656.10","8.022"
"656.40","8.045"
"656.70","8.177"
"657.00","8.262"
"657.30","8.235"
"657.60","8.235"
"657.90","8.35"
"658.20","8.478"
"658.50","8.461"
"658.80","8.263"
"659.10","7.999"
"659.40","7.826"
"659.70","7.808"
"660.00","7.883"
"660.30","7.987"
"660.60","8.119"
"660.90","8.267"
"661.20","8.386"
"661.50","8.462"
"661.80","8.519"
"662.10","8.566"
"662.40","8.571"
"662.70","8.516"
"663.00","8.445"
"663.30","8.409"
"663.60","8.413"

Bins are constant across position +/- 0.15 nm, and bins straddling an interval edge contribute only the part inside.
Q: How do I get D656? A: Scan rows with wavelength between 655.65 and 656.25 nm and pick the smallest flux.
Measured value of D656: 8.022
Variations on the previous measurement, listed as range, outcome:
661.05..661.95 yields 8.386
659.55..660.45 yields 7.808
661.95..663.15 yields 8.445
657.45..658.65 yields 8.235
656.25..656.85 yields 8.045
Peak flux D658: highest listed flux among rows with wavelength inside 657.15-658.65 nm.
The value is 8.478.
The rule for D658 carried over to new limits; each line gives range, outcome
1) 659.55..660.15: 7.883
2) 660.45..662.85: 8.571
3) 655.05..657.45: 8.298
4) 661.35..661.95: 8.519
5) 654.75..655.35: 8.33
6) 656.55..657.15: 8.262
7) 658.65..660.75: 8.263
